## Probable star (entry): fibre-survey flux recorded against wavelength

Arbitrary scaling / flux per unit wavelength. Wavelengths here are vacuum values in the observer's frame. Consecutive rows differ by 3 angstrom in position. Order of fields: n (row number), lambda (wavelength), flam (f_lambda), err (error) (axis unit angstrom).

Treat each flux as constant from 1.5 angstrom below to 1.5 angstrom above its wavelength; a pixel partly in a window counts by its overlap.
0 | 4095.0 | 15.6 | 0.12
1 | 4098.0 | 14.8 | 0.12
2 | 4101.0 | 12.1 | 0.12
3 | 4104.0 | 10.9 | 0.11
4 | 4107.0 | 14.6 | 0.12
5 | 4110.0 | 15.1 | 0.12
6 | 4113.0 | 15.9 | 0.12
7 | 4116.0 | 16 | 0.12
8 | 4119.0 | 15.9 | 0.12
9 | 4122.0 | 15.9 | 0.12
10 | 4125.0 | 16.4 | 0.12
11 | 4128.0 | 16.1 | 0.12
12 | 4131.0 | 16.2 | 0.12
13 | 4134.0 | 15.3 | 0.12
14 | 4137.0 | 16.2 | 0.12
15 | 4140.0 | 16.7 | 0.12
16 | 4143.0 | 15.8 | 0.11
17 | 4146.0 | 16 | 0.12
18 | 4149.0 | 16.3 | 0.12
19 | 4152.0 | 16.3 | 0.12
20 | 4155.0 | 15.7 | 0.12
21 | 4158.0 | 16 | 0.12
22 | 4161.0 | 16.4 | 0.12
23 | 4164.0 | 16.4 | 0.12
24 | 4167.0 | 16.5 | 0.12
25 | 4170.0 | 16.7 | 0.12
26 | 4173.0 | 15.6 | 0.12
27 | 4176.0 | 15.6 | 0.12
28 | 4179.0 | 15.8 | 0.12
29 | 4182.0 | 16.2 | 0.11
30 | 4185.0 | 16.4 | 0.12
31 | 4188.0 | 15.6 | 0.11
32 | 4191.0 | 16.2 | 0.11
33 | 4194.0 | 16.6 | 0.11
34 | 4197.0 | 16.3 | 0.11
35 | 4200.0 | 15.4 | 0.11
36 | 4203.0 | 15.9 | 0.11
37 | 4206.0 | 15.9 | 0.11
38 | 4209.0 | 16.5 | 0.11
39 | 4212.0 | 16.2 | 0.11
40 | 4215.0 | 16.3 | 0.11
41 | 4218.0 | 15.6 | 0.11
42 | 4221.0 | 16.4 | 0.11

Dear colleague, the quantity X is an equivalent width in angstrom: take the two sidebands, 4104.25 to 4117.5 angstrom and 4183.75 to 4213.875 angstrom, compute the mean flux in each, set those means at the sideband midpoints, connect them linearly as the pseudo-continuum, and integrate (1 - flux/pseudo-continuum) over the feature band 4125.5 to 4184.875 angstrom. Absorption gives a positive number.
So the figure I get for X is -2.2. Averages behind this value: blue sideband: 15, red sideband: 16.1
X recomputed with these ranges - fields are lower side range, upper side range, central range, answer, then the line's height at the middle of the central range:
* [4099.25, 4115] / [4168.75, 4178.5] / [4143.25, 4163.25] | -1.1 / 15.3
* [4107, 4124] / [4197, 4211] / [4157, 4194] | -0.6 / 15.9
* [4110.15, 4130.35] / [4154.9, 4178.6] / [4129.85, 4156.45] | 0.0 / 16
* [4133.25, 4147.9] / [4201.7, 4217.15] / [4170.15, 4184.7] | 0.1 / 16.1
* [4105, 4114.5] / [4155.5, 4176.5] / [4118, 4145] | -1.1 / 15.4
